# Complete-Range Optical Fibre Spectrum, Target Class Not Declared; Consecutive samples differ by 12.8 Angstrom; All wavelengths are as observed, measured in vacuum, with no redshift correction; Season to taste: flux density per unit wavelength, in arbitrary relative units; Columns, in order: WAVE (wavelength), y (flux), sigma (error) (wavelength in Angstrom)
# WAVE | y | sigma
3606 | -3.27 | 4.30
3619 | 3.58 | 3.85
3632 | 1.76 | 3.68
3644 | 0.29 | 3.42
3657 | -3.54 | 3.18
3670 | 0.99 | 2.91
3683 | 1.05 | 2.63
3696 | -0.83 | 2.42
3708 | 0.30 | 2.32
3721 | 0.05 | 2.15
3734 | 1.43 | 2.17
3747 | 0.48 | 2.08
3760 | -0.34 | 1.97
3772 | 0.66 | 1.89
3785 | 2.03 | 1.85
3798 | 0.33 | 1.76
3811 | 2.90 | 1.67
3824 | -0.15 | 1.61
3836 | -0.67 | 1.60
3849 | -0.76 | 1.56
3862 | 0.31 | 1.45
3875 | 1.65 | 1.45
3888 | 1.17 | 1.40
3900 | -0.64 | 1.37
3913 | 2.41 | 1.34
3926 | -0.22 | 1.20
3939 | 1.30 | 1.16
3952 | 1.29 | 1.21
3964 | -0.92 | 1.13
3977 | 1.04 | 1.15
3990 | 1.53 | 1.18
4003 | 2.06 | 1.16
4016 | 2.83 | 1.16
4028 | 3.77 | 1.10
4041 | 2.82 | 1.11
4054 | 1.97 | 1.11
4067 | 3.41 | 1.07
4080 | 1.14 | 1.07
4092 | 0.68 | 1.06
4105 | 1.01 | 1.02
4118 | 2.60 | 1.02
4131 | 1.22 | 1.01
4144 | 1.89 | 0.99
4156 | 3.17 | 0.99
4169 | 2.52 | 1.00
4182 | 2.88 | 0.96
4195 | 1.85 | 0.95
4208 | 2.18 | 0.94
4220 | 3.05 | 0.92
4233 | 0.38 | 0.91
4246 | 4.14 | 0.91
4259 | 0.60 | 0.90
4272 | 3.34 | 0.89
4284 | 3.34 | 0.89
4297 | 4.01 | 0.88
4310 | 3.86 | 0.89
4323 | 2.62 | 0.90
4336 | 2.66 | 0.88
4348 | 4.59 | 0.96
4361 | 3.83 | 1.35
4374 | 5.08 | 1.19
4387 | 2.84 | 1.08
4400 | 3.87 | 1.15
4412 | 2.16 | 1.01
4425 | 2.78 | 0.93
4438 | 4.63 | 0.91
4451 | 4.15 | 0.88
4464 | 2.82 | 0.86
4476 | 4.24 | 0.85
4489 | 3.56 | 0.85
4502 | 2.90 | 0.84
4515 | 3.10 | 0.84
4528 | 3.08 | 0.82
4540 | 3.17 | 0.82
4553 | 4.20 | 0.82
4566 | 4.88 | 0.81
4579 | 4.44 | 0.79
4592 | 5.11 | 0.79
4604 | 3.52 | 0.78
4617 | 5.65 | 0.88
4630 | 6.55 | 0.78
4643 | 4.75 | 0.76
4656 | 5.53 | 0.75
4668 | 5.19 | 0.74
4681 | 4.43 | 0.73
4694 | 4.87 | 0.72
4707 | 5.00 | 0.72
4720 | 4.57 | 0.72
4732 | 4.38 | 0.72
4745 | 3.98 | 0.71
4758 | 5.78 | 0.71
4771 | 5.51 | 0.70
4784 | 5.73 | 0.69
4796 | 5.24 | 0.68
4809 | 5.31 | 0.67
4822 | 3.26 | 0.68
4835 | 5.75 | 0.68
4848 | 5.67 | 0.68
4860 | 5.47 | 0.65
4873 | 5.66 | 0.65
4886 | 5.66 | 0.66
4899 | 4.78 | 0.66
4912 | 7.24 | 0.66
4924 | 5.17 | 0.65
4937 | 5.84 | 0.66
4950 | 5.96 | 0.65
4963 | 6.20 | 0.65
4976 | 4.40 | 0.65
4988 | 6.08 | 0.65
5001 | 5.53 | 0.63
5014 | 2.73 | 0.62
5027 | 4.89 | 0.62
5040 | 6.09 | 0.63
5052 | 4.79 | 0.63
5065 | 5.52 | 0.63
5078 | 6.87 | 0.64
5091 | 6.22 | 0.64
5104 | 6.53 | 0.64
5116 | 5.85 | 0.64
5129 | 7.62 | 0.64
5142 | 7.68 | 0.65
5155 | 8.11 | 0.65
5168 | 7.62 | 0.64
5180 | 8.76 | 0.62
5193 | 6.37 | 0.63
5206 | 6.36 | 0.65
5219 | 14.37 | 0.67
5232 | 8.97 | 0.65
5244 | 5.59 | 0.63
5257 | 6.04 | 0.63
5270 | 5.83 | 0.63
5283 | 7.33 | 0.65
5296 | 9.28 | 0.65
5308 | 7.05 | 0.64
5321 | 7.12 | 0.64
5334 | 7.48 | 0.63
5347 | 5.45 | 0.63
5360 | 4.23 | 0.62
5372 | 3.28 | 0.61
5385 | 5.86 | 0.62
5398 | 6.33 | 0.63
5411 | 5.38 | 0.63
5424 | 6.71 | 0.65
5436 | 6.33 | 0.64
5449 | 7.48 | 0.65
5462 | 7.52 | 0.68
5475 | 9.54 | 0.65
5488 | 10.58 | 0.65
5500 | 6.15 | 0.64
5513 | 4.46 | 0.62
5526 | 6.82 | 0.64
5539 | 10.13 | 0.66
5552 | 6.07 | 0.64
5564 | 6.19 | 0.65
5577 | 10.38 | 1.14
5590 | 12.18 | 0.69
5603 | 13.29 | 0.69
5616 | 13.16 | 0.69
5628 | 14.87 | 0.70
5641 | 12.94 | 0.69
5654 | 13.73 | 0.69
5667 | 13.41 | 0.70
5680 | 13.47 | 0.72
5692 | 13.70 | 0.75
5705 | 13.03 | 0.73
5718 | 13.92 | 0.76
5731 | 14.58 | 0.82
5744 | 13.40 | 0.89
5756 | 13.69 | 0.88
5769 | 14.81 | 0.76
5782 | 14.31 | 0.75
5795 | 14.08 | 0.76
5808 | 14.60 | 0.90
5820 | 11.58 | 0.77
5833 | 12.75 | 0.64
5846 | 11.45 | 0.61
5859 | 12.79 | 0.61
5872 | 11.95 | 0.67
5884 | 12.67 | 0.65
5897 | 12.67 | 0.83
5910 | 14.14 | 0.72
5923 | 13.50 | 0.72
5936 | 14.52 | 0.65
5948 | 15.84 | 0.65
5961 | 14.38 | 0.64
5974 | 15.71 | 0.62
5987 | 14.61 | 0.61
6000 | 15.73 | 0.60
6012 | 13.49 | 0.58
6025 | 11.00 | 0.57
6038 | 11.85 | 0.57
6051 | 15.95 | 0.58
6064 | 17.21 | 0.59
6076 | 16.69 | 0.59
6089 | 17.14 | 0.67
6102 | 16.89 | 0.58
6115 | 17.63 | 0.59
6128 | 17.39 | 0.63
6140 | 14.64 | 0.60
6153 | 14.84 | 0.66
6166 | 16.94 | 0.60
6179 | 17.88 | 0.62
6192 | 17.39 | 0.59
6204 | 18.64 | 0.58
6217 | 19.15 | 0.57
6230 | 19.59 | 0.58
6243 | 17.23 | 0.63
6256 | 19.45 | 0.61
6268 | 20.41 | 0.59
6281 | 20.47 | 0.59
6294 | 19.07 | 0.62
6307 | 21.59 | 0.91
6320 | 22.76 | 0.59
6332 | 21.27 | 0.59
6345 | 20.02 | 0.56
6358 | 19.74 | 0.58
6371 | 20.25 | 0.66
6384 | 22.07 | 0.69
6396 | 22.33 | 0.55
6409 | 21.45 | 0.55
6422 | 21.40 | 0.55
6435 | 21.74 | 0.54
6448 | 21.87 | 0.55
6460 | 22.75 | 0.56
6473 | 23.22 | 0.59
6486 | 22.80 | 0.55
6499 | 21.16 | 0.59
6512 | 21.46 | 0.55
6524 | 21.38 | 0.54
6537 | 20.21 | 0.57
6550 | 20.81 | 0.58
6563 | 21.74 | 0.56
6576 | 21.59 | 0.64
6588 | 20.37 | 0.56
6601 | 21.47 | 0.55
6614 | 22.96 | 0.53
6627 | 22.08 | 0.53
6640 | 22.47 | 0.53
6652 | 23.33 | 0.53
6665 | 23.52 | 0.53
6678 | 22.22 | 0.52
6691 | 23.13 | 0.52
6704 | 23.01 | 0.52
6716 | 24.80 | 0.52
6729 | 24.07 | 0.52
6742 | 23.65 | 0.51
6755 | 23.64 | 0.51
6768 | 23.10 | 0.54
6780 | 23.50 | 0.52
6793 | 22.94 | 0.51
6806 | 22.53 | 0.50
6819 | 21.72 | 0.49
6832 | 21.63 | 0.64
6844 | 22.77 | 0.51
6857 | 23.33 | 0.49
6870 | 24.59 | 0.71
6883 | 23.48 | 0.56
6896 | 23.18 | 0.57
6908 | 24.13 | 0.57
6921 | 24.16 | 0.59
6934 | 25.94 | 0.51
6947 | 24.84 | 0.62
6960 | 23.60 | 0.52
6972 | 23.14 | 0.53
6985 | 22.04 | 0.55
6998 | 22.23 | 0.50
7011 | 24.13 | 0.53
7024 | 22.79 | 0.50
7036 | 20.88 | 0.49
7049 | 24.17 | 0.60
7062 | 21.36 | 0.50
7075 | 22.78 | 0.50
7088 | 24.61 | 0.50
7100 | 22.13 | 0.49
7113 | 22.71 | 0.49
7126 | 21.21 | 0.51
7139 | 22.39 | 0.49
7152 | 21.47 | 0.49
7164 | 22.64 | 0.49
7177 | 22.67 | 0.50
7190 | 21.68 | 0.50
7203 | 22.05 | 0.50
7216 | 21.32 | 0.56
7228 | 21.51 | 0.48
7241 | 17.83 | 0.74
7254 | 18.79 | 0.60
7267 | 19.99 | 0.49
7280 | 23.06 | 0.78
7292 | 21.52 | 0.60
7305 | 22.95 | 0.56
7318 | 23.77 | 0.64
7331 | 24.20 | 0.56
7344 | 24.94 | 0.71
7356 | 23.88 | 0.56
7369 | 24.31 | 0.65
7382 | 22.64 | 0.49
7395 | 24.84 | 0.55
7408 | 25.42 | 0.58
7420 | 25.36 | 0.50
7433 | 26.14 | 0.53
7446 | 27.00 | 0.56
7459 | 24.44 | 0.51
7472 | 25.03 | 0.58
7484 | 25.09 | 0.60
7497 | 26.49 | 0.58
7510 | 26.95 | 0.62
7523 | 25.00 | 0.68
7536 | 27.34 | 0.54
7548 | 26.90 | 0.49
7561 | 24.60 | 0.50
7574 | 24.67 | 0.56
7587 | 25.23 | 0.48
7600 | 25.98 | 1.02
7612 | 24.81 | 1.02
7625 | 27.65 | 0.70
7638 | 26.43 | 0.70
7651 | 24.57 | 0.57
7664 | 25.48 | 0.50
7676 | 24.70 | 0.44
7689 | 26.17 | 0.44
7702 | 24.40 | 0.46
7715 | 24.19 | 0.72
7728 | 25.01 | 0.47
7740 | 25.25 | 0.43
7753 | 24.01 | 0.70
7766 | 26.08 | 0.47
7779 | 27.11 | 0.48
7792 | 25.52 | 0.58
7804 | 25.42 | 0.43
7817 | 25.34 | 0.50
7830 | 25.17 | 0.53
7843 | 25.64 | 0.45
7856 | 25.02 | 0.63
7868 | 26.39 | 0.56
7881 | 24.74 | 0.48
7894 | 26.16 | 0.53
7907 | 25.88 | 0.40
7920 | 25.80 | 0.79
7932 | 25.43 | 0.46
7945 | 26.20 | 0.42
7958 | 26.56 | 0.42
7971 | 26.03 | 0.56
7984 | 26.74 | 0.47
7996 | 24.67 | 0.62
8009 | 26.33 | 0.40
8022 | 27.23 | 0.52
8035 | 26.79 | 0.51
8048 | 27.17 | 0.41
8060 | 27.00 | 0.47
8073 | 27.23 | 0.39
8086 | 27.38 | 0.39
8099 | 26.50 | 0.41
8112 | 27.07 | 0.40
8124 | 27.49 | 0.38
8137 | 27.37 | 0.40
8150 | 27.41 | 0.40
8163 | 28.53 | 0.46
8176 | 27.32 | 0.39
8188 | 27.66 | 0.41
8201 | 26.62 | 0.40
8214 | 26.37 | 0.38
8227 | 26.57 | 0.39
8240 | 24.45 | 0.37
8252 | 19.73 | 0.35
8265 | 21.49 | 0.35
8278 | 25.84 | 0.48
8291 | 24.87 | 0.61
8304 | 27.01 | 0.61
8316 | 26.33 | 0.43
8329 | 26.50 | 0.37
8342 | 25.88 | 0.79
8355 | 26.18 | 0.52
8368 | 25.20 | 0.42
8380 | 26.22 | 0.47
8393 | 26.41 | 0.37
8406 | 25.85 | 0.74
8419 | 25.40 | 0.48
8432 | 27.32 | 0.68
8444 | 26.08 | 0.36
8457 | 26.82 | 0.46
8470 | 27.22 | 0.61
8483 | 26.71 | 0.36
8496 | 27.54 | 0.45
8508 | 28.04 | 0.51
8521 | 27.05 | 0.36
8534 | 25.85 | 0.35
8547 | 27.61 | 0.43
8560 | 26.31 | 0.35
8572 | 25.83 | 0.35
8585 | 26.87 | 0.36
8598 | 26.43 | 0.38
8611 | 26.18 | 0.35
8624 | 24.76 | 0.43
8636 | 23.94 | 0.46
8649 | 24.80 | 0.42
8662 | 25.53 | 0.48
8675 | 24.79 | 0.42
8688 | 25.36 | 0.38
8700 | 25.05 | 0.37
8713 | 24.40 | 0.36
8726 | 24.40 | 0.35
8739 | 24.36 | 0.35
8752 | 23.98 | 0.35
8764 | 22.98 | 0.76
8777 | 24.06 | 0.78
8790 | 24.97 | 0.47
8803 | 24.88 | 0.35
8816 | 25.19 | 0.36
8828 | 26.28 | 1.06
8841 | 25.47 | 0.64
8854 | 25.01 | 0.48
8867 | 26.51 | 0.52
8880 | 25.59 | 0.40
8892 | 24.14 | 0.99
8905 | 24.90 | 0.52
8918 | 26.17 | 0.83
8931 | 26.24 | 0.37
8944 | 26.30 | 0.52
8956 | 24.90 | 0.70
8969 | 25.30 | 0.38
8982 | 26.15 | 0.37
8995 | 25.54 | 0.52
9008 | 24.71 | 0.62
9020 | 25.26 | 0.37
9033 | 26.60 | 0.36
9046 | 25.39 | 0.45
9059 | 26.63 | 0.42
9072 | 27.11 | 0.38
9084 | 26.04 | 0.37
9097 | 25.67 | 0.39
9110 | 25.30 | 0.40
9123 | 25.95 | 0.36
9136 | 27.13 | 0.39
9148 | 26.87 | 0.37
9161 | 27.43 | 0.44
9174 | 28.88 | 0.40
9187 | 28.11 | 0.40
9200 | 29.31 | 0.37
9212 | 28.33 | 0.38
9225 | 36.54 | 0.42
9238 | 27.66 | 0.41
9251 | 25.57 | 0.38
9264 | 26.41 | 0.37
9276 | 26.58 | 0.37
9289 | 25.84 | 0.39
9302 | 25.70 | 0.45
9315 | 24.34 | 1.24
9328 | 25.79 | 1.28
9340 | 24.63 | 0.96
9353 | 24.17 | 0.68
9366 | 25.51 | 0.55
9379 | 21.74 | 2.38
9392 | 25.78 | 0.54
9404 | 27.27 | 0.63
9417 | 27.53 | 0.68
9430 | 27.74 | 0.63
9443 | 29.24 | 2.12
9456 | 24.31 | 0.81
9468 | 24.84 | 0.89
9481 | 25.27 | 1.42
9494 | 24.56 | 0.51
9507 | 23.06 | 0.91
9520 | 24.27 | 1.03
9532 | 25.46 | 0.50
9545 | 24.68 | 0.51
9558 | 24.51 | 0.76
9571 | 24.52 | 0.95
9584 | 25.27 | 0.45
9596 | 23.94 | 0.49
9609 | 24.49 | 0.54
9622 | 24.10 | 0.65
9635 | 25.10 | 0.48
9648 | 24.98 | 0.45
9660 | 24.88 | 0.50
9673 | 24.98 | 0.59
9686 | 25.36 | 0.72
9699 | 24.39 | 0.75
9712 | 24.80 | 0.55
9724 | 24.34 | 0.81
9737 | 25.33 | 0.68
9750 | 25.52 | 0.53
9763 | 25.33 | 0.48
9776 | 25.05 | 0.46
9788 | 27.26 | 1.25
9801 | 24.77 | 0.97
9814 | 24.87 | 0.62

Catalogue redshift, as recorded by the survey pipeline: 0.401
